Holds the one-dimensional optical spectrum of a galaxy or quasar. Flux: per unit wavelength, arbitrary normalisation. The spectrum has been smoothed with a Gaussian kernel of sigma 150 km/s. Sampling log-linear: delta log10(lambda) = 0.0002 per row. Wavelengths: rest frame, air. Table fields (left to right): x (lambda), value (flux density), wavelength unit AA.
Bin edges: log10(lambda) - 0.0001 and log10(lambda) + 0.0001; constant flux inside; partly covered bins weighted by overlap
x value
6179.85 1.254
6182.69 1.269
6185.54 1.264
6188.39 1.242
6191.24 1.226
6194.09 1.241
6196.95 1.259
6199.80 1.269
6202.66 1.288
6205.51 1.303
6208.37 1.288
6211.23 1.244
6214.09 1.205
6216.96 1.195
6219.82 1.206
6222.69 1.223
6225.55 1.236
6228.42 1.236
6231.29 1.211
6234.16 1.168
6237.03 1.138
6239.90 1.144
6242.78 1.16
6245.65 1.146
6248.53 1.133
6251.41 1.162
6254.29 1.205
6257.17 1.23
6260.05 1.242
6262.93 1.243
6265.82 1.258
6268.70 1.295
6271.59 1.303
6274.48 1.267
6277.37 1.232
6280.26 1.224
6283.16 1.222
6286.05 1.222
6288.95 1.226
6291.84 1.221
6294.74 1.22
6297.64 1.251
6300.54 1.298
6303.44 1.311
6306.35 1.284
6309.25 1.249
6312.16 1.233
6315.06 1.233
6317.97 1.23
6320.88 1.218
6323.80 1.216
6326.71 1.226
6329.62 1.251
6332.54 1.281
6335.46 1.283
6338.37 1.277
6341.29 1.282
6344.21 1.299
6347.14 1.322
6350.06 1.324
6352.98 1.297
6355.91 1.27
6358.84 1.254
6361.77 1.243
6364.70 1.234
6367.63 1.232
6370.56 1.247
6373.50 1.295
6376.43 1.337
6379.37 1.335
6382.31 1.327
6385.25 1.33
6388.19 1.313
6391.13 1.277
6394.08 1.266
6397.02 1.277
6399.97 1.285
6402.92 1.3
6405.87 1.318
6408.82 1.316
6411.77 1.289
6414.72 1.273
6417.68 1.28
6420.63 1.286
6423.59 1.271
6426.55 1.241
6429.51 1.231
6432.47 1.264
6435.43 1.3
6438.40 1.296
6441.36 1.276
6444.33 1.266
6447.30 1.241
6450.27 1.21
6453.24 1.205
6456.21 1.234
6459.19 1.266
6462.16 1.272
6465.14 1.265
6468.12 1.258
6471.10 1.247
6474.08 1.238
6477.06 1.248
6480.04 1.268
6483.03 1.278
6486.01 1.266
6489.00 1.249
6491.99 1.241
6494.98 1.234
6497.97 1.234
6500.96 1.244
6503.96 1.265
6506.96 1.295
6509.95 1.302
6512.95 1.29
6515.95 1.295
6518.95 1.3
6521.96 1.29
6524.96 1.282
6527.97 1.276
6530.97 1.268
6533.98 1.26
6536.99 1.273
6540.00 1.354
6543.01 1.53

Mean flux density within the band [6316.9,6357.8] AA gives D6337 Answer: 1.27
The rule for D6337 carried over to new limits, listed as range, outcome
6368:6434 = 1.29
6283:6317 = 1.25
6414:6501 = 1.26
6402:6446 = 1.28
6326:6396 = 1.28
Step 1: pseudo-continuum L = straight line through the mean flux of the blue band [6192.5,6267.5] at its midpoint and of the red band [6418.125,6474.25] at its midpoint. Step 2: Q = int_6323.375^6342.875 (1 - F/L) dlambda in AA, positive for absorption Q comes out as -0.4 AA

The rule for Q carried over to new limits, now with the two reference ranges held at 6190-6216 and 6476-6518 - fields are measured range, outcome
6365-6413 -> -1.24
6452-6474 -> 0.27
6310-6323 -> 0.32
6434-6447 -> -0.17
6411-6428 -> -0.13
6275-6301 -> 0.53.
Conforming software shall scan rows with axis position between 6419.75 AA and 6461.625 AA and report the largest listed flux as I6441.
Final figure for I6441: 1.3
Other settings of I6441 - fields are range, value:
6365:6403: 1.337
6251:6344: 1.311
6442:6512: 1.302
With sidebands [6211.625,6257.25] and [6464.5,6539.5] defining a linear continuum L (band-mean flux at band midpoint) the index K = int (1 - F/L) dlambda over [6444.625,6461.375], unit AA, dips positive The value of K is 0.24 AA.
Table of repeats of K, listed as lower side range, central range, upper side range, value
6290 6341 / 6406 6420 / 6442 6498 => -0.5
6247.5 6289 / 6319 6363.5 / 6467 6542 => -0.9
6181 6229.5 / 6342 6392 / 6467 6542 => -1.2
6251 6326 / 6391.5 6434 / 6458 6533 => -0.7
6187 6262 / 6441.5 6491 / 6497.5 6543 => 1.0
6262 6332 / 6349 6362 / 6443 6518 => -0.3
